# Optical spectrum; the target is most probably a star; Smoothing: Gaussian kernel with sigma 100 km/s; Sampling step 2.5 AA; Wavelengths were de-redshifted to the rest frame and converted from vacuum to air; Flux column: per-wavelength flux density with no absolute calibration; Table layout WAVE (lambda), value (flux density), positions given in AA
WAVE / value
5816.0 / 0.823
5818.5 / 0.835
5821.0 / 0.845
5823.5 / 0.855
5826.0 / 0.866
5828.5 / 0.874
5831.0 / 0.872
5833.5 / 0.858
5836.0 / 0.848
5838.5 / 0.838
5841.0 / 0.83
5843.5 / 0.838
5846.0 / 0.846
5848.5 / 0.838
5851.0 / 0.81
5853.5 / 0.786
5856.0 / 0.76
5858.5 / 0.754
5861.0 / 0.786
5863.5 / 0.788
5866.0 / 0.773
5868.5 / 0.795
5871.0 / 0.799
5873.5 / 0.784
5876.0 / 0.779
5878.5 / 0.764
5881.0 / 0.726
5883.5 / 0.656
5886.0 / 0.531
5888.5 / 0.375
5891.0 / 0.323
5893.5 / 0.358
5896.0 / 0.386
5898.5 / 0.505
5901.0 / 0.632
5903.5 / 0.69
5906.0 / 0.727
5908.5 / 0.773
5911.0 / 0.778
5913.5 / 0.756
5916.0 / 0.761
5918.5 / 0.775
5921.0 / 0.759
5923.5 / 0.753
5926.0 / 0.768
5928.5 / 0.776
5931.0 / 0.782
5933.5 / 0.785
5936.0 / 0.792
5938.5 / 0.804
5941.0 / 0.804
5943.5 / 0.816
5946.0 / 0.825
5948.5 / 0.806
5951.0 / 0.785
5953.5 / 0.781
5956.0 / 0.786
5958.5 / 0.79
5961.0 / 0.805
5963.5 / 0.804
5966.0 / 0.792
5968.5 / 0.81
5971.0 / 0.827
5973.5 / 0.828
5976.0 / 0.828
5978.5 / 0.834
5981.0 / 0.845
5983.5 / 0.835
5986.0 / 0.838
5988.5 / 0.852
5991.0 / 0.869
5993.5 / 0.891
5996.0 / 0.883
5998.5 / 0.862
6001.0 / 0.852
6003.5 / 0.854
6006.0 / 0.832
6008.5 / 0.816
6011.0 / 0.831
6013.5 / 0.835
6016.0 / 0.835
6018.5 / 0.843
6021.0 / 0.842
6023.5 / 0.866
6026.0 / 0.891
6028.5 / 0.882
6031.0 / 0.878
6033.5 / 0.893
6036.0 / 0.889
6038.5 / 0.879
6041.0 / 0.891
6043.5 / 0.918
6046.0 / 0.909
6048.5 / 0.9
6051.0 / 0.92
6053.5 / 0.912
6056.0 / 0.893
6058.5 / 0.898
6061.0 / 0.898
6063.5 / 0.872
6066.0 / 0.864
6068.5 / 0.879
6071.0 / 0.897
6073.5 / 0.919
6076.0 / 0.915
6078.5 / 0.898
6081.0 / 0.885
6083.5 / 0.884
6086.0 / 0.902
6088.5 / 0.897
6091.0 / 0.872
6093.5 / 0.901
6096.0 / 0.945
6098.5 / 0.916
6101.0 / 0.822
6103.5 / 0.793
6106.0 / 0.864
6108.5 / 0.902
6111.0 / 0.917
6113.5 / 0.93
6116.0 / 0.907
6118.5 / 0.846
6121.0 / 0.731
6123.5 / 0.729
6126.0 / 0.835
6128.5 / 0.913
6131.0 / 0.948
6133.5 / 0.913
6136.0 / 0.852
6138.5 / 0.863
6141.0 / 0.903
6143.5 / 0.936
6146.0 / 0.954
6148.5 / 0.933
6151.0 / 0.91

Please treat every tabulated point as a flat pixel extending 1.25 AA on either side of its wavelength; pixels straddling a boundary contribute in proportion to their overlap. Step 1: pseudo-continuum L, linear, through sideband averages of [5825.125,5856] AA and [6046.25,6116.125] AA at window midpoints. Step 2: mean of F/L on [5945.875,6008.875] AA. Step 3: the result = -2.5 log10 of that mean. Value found 0.05 mag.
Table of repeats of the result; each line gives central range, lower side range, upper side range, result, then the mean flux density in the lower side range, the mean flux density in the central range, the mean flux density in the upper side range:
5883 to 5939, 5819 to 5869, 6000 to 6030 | 0.25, 0.824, 0.661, 0.848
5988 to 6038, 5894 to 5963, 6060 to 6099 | -0.04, 0.745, 0.86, 0.896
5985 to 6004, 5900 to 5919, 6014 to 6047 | -0.04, 0.736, 0.863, 0.877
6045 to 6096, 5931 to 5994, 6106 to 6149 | -0.05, 0.816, 0.897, 0.882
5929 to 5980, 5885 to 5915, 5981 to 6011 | -0.11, 0.571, 0.804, 0.852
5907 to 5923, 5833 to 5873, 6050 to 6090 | 0.09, 0.808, 0.766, 0.896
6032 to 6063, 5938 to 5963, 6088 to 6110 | -0.06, 0.8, 0.899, 0.879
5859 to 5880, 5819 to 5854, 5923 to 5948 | 0.06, 0.844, 0.782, 0.792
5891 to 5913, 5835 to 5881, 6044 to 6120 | 0.34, 0.799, 0.595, 0.892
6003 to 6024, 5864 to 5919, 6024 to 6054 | 0.02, 0.657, 0.838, 0.896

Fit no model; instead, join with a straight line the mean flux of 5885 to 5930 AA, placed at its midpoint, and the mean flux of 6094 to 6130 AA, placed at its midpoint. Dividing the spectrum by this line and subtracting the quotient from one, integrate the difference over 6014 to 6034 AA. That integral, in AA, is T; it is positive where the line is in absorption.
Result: -2.6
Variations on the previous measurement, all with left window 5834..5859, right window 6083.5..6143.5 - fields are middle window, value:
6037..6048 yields -0.5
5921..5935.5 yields 1.1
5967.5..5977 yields 0.2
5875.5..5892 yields 4.7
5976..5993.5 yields 0.0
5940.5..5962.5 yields 1.1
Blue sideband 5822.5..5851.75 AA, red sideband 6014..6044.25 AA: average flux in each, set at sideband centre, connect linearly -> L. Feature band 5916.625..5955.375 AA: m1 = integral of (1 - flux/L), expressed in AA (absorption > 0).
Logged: 3.4 AA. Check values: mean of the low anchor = 0.848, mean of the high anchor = 0.874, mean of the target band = 0.787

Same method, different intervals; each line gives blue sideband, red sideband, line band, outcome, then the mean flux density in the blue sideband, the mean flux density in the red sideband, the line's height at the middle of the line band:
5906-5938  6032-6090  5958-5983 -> -0.1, 0.771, 0.896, 0.814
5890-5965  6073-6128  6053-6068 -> -0.9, 0.724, 0.873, 0.839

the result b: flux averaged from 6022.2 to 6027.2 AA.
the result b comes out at 0.878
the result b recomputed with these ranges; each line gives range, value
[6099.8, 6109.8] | 0.846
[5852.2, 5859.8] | 0.767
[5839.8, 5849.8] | 0.838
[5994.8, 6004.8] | 0.862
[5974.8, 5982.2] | 0.836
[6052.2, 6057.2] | 0.903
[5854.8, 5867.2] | 0.772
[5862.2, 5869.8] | 0.785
